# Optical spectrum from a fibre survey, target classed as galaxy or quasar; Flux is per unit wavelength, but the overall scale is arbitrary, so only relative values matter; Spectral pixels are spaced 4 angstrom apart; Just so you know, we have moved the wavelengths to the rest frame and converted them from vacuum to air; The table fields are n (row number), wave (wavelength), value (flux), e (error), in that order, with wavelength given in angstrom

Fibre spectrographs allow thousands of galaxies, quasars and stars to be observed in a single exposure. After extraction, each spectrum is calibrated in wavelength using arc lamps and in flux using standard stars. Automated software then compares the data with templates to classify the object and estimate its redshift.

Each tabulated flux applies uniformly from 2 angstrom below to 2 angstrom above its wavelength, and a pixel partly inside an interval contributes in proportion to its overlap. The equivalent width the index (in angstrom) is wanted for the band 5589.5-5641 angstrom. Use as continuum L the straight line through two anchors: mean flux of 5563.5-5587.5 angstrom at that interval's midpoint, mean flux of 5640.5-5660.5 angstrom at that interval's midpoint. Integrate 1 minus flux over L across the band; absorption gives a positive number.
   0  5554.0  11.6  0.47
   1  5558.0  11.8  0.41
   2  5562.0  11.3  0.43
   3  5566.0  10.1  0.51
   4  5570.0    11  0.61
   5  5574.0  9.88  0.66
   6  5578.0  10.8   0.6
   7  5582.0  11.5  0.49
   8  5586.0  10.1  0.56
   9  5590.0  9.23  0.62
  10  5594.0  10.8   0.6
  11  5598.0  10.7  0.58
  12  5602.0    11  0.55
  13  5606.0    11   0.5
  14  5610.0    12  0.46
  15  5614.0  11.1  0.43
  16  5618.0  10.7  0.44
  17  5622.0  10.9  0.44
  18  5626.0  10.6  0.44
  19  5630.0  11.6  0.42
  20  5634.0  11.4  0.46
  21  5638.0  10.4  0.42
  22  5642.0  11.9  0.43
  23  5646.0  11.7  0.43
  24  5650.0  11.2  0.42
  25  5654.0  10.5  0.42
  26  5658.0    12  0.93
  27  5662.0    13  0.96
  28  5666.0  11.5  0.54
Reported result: 0.5 angstrom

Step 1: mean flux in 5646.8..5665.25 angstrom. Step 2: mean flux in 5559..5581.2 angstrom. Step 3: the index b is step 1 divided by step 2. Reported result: 1.09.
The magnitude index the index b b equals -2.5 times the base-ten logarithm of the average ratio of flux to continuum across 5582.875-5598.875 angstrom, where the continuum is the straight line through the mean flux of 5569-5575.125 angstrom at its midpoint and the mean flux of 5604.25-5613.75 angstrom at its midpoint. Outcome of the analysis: 0.07 mag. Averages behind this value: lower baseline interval 10.4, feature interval 10.3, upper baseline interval 11.4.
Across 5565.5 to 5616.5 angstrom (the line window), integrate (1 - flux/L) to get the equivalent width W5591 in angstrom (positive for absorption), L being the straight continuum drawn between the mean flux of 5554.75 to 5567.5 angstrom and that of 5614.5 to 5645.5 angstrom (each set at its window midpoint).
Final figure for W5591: 1.86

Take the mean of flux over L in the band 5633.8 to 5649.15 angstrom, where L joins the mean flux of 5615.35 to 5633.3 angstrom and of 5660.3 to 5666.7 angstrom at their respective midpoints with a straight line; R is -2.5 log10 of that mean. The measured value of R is 0.02 mag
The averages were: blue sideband 11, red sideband 12.4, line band 11.3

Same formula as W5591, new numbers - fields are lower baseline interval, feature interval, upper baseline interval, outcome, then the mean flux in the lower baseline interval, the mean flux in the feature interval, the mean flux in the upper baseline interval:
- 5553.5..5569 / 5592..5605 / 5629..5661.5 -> 0.5 angstrom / 11.1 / 10.8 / 11.4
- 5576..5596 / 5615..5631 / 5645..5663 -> 0.3 angstrom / 10.5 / 10.9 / 11.6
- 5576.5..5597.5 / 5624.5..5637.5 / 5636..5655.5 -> -0.2 angstrom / 10.5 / 11.1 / 11.2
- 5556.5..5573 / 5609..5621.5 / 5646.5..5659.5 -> 0.0 angstrom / 11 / 11.2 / 11.3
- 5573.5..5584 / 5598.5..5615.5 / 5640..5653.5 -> -0.2 angstrom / 10.8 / 11.2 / 11.5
